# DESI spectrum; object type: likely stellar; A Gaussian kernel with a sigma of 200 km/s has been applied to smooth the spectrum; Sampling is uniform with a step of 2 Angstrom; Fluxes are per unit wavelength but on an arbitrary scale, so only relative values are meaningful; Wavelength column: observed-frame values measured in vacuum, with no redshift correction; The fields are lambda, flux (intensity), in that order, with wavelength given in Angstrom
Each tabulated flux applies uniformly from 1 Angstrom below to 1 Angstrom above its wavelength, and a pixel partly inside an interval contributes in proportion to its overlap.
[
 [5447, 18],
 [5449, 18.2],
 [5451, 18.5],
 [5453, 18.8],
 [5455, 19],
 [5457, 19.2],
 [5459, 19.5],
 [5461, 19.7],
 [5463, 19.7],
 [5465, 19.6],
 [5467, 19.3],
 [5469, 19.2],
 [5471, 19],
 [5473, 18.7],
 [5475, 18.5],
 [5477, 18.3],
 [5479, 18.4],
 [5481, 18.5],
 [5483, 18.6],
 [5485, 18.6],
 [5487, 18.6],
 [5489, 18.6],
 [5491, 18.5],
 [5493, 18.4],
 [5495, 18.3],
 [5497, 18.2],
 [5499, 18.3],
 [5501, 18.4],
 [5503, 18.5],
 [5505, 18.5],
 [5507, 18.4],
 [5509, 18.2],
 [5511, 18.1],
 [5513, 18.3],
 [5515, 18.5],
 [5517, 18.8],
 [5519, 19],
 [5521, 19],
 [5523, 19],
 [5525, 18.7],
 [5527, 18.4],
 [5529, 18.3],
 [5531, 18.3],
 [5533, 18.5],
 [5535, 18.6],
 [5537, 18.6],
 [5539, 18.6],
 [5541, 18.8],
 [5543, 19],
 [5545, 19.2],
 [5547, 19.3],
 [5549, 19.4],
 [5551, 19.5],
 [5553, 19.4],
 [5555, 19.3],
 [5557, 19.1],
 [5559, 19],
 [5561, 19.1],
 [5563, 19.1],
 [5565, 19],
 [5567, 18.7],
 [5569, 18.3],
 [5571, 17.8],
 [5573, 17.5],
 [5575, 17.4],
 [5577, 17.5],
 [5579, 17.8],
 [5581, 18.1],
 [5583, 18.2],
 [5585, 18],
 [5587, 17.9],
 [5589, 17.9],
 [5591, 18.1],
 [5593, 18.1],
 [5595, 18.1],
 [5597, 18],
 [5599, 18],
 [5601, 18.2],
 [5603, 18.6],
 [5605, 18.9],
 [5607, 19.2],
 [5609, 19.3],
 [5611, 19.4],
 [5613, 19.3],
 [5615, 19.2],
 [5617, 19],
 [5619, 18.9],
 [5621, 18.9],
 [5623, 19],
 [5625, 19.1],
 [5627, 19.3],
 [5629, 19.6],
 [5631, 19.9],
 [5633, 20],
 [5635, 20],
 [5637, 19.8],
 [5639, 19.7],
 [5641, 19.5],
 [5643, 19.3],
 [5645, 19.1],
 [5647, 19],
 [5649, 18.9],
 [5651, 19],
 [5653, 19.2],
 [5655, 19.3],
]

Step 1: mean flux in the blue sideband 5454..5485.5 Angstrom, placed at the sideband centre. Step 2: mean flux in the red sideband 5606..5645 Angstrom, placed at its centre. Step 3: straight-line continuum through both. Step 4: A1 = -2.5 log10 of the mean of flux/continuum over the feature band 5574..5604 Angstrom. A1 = 0.08 mag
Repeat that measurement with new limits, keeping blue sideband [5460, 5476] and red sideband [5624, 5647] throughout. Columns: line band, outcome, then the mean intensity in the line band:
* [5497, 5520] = 0.05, 18.4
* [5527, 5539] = 0.05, 18.5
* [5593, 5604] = 0.08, 18.2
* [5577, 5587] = 0.09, 18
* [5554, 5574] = 0.04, 18.7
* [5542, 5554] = 0.00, 19.3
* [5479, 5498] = 0.04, 18.5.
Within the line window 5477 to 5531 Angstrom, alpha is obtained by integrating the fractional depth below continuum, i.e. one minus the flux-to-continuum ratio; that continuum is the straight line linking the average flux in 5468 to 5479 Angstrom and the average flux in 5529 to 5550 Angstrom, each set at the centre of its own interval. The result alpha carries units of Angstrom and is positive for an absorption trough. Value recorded 0.7 Angstrom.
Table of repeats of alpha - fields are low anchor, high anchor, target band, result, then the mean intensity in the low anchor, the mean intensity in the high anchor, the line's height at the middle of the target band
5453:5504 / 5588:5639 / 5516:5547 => 0.2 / 18.8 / 19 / 18.9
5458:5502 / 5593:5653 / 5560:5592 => 1.4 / 18.8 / 19.1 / 19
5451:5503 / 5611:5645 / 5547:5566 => -0.1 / 18.8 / 19.4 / 19.1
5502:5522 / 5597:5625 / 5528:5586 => 0.3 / 18.5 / 18.9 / 18.7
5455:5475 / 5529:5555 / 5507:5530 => 0.6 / 19.3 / 18.9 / 19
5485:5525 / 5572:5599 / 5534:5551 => -0.7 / 18.5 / 17.9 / 18.2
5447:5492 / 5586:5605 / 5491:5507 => 0.3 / 18.8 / 18.1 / 18.7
